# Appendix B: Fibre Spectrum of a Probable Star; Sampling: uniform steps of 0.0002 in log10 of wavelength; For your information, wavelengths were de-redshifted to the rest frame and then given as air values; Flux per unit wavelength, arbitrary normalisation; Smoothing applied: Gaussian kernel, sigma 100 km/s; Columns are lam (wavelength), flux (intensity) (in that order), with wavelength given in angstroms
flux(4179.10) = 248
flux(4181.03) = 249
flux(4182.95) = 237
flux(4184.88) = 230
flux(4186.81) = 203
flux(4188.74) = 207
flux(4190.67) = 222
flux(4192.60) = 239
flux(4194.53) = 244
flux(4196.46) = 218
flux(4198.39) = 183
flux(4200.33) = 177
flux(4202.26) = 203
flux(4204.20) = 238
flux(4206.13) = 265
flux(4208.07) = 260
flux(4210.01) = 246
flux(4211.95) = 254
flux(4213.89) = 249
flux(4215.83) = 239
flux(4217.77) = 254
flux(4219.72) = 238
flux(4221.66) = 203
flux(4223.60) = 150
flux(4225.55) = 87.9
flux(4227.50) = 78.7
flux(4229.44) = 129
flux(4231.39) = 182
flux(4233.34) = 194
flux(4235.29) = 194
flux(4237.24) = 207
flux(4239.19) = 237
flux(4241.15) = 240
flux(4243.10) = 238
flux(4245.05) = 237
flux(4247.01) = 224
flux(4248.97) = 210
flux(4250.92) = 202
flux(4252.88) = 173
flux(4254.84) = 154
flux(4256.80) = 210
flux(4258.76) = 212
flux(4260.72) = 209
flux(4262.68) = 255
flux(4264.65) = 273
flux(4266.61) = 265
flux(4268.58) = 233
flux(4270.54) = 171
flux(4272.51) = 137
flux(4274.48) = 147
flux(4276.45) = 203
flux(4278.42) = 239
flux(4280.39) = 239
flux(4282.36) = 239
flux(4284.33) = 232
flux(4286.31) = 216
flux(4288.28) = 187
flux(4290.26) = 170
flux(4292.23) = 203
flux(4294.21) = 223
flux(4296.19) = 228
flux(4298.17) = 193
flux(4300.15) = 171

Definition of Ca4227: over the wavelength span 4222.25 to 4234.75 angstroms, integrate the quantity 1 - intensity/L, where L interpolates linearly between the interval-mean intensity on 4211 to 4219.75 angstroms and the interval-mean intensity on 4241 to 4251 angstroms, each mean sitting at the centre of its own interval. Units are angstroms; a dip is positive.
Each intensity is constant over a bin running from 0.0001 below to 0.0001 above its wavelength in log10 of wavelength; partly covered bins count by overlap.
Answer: 5.1 angstroms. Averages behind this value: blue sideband 248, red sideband 226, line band 141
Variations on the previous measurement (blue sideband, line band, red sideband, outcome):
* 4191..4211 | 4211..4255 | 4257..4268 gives 6.4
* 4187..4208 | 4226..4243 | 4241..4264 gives 2.6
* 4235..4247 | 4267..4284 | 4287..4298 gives 0.5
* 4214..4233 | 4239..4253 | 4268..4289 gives -2.5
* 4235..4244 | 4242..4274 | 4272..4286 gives 0.8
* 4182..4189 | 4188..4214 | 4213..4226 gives -1.7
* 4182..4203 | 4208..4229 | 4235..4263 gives 1.3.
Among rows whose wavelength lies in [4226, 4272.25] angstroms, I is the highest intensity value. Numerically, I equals 273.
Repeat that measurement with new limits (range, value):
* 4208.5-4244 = 254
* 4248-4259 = 212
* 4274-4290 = 239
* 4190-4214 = 265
